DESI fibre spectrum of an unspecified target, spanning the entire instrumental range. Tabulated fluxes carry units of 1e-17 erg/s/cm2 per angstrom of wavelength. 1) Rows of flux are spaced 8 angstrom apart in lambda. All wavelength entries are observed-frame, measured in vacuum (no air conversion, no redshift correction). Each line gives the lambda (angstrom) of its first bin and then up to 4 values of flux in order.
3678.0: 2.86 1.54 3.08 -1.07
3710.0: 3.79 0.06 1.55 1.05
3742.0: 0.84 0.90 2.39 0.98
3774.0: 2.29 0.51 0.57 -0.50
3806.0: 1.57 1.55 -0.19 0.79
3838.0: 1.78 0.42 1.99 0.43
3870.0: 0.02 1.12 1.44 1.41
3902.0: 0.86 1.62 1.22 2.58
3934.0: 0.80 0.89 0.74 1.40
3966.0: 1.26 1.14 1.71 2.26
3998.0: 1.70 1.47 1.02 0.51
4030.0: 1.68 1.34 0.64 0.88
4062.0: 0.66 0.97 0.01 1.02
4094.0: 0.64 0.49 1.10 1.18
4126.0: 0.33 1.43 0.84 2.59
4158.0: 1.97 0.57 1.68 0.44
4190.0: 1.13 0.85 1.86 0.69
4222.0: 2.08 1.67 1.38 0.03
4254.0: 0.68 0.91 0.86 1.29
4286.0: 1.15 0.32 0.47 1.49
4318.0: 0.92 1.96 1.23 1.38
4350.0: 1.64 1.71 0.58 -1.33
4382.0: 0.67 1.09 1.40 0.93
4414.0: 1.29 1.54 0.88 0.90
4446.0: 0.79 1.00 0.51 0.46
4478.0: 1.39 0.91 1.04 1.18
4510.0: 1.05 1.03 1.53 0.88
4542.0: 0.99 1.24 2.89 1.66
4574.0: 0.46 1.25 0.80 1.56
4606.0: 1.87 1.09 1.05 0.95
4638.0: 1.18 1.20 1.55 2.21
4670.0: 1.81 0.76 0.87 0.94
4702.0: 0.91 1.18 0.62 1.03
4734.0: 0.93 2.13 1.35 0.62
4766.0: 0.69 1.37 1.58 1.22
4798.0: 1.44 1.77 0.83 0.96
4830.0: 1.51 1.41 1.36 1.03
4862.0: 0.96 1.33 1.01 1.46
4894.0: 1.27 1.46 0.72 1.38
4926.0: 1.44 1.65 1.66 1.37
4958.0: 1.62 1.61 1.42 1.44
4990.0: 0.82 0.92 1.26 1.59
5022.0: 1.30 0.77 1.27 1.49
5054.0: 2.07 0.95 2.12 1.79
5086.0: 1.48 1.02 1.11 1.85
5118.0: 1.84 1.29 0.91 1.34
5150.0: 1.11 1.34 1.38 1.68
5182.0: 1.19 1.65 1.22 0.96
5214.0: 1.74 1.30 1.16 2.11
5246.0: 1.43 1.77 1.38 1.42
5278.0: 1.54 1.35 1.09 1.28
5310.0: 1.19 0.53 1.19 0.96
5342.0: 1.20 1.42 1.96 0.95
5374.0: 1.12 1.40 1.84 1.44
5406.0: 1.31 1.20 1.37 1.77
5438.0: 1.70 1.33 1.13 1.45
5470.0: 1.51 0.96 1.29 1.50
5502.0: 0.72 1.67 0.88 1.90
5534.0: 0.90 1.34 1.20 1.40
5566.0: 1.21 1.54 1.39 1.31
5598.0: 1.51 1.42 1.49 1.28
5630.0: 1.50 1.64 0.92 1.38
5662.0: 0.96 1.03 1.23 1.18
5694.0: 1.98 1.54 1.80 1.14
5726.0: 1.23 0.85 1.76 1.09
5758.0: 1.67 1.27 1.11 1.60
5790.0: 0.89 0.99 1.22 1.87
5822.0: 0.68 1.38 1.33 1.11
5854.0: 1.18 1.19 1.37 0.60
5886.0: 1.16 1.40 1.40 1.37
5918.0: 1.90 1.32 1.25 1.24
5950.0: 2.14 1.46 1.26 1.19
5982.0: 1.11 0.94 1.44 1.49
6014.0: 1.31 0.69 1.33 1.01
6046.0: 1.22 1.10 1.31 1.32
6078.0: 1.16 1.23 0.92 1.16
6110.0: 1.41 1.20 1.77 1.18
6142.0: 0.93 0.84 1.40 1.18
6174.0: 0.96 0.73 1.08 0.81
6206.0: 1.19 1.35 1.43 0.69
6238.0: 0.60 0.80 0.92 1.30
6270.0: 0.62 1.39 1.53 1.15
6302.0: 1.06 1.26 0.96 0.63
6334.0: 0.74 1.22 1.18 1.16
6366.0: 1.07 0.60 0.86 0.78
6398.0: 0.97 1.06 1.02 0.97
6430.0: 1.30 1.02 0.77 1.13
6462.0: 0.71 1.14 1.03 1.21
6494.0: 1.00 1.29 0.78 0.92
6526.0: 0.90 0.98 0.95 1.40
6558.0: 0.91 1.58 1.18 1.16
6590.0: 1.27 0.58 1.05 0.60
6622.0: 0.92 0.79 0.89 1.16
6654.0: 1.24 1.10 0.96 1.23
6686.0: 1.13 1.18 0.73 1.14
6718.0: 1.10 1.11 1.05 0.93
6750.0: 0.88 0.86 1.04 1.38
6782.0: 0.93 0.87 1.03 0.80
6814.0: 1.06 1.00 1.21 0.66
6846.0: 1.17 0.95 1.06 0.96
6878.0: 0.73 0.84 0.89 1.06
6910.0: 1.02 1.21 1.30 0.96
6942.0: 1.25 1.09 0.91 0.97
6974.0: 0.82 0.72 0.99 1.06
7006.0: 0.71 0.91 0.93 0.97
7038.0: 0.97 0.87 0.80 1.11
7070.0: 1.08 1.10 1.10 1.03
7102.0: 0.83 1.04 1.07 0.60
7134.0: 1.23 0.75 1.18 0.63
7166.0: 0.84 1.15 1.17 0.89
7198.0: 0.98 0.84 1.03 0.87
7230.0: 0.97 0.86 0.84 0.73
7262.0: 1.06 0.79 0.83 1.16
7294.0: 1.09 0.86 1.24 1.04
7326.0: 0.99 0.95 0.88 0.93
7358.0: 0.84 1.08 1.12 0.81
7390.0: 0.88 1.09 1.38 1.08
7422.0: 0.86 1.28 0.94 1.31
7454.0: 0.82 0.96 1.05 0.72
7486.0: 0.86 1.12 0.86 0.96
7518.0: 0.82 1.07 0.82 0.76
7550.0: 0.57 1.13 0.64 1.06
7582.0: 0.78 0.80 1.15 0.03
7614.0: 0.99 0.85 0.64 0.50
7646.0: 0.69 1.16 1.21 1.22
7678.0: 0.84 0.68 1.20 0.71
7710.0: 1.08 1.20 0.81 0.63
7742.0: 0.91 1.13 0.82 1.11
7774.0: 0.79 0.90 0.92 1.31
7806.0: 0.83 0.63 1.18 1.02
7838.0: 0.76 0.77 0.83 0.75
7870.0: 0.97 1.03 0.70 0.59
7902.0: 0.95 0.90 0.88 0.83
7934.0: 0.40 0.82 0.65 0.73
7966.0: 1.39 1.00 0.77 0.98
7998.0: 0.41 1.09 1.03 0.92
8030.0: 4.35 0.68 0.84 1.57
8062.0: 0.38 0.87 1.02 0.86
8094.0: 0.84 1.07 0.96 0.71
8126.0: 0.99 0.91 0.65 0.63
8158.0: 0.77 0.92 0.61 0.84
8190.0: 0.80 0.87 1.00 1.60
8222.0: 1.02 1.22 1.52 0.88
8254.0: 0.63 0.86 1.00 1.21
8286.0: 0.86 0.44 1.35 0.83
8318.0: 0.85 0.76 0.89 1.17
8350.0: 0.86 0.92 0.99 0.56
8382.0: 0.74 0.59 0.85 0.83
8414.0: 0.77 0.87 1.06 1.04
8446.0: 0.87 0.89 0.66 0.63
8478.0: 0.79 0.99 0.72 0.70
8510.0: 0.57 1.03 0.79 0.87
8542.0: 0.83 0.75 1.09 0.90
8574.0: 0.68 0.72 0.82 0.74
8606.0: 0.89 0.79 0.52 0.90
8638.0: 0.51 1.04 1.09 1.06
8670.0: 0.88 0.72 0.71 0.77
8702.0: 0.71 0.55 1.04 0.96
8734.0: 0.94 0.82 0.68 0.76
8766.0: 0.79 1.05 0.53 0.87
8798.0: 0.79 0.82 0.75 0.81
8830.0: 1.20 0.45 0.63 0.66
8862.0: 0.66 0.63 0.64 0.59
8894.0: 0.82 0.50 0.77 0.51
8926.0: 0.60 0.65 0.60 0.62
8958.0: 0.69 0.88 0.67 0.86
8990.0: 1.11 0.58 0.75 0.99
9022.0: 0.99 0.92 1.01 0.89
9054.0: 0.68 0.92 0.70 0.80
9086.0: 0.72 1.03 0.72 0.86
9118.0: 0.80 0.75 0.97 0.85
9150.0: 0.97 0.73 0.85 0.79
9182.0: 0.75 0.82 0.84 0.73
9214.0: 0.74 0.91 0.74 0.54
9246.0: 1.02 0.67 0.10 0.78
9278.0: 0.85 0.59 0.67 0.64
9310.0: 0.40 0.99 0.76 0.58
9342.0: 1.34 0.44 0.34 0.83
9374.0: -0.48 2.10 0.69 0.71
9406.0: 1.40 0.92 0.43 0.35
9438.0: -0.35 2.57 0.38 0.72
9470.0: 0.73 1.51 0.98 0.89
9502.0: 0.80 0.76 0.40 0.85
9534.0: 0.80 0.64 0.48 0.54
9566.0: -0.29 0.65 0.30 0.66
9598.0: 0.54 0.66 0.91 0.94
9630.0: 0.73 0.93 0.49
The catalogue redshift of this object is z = 0.223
